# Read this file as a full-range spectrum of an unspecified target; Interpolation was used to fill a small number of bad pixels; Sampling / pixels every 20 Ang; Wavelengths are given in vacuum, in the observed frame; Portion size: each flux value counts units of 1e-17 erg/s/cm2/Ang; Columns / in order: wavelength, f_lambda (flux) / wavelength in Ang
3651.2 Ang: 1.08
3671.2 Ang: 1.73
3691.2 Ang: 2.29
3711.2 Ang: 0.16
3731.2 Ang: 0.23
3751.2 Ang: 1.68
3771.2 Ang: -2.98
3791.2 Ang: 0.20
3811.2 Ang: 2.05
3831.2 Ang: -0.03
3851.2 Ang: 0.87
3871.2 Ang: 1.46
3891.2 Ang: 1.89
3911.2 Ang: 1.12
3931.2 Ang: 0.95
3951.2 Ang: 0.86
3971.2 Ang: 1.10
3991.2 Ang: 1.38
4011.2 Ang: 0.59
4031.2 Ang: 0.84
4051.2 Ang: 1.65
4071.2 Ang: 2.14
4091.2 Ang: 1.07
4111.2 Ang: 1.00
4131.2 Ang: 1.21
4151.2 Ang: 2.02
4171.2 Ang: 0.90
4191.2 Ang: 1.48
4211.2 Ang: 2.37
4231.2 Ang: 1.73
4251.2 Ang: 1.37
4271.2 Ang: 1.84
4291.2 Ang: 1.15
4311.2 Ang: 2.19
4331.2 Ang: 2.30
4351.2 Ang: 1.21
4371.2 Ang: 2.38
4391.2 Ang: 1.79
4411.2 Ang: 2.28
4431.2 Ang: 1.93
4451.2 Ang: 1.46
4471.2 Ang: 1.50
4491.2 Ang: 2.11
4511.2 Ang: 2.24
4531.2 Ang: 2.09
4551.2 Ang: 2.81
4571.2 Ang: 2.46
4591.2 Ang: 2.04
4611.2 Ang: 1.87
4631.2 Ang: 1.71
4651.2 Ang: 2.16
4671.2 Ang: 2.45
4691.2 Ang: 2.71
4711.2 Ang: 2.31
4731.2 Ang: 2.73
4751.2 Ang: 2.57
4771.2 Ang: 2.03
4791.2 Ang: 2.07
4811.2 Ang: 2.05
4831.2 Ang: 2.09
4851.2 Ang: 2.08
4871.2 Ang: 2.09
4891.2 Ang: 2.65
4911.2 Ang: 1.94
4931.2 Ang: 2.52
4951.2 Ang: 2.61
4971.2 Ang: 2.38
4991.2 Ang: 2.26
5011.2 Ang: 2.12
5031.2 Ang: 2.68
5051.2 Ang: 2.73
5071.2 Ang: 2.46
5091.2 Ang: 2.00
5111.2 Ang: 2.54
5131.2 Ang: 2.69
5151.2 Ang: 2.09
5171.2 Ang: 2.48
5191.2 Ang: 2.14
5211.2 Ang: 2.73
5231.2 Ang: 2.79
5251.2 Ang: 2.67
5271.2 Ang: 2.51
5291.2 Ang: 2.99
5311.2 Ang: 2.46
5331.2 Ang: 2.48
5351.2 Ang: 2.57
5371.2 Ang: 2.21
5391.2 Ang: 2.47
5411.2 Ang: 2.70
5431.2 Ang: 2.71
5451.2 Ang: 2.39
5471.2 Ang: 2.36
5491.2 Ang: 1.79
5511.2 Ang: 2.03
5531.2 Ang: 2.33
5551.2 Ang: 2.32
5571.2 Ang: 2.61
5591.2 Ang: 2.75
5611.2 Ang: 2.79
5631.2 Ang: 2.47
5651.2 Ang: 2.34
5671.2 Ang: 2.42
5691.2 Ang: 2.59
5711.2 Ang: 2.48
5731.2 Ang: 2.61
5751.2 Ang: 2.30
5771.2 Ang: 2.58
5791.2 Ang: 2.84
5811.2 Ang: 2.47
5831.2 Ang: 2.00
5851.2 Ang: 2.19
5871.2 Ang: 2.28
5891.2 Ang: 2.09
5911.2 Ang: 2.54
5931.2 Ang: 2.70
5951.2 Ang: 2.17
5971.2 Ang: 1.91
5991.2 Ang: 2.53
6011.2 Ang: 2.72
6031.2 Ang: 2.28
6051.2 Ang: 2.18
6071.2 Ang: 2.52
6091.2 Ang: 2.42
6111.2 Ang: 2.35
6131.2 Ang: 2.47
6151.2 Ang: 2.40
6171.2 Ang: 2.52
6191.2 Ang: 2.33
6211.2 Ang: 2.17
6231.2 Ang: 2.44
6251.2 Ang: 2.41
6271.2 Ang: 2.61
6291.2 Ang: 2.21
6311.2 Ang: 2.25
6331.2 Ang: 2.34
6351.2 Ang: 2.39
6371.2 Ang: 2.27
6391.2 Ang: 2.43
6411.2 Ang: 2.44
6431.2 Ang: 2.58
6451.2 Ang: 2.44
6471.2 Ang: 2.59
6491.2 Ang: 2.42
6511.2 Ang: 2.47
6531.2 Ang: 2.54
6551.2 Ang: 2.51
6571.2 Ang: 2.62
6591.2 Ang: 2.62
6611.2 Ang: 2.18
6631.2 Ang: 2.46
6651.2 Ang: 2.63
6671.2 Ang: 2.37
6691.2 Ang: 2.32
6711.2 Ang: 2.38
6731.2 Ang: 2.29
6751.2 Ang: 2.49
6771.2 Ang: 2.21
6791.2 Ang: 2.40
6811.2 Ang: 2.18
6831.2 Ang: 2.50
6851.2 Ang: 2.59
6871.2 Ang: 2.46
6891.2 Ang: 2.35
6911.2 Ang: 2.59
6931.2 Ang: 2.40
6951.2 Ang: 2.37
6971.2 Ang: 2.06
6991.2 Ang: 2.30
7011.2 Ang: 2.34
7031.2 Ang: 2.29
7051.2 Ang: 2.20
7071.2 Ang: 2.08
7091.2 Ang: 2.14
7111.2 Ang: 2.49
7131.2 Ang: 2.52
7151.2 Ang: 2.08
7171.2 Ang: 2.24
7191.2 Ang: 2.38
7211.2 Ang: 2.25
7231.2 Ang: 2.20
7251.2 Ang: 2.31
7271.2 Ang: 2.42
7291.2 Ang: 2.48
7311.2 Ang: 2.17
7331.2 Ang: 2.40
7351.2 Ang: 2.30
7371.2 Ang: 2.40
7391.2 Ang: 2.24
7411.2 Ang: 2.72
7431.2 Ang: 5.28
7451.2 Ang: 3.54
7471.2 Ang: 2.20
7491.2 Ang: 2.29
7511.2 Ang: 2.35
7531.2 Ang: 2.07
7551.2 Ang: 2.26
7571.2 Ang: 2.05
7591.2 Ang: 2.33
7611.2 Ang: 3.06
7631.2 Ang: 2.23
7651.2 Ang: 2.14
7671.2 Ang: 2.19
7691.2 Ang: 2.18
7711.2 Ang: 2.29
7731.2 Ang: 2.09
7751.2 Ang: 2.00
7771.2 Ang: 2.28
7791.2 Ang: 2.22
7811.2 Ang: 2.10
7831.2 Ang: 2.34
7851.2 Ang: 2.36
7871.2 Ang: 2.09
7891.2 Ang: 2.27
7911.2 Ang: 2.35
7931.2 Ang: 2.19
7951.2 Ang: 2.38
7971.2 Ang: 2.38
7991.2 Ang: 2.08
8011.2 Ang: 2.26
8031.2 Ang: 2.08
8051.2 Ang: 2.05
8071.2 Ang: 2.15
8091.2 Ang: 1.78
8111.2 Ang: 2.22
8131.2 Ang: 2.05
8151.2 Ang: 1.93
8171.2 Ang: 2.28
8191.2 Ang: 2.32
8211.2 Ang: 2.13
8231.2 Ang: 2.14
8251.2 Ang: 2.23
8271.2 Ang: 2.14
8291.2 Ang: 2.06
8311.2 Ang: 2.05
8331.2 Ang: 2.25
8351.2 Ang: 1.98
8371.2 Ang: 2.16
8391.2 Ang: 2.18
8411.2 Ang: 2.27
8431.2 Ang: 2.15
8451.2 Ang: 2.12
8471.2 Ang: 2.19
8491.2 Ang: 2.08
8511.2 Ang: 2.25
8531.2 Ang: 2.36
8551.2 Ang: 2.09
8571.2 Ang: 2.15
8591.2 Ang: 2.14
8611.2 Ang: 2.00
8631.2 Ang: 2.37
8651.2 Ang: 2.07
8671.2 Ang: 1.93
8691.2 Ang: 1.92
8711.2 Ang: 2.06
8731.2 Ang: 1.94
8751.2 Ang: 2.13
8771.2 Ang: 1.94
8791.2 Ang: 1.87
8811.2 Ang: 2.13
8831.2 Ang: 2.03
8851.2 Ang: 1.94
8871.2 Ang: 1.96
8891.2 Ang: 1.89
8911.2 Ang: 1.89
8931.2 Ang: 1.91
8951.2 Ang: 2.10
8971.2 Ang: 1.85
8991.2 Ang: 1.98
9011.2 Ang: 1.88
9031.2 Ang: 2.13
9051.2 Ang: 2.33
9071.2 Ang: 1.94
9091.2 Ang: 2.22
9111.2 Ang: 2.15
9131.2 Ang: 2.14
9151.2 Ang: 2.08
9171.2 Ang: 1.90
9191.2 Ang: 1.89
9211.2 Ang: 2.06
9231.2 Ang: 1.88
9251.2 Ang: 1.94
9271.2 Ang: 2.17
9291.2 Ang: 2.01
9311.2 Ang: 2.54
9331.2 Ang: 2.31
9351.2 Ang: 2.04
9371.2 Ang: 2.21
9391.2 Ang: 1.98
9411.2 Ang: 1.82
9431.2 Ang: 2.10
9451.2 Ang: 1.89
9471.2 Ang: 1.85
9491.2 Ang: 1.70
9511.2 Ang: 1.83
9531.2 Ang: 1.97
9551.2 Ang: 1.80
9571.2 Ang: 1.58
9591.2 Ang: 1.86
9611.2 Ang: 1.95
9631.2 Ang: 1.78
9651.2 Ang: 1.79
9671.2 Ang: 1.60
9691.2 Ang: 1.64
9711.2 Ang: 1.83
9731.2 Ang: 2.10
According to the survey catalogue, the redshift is 0.132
